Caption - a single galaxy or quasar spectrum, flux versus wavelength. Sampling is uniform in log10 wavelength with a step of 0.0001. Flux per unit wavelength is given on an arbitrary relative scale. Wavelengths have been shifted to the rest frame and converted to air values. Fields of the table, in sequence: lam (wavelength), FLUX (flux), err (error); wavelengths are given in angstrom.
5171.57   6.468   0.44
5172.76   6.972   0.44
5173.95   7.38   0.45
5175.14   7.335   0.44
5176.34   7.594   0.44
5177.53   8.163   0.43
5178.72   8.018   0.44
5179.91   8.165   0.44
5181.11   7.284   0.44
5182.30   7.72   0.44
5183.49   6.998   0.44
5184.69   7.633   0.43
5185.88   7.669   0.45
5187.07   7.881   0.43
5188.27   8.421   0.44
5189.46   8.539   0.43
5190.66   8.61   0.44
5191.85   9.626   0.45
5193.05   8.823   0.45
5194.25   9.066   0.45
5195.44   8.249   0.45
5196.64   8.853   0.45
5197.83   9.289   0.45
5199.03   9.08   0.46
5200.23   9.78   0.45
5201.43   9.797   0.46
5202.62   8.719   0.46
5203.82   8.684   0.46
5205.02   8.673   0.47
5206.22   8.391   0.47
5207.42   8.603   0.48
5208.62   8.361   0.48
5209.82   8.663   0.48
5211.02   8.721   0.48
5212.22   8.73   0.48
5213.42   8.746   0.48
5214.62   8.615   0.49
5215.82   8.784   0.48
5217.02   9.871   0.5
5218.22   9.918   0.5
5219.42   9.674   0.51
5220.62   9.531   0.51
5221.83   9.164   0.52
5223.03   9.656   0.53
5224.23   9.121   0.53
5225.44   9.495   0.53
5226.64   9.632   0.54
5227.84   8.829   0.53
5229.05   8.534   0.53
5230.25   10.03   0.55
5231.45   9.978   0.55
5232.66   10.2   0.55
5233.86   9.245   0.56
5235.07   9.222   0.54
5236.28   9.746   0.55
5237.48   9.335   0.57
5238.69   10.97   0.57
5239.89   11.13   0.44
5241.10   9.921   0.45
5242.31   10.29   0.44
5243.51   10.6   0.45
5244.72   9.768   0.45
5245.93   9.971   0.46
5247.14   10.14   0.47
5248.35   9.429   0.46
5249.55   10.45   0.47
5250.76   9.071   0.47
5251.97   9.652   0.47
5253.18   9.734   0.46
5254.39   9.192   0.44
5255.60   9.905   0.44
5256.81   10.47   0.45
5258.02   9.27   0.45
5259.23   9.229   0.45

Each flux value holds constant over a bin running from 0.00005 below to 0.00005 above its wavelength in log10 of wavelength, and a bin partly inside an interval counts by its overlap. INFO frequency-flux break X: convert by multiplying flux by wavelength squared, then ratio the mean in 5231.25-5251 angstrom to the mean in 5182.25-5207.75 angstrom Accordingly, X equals 1.2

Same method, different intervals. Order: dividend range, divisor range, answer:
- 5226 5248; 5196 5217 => 1.12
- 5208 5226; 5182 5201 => 1.08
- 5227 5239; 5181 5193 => 1.20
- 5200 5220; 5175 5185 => 1.18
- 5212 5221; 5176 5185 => 1.22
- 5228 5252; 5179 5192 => 1.26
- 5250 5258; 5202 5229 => 1.09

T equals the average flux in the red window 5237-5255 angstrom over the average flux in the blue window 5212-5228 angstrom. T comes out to 1.07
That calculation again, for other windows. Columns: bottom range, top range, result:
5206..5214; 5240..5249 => 1.17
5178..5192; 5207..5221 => 1.13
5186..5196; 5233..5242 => 1.16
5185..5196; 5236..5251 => 1.18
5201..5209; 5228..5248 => 1.13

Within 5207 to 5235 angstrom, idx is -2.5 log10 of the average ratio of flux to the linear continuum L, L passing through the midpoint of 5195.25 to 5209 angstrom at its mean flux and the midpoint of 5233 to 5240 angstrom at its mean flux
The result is 0.02 mag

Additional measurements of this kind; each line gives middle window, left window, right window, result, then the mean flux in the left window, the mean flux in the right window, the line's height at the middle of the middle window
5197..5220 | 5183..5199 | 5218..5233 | 0.00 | 8.47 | 9.5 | 8.99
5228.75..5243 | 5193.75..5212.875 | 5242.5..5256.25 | -0.04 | 8.85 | 9.83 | 9.54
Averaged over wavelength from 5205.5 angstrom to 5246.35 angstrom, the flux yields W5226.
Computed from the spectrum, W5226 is 9.45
